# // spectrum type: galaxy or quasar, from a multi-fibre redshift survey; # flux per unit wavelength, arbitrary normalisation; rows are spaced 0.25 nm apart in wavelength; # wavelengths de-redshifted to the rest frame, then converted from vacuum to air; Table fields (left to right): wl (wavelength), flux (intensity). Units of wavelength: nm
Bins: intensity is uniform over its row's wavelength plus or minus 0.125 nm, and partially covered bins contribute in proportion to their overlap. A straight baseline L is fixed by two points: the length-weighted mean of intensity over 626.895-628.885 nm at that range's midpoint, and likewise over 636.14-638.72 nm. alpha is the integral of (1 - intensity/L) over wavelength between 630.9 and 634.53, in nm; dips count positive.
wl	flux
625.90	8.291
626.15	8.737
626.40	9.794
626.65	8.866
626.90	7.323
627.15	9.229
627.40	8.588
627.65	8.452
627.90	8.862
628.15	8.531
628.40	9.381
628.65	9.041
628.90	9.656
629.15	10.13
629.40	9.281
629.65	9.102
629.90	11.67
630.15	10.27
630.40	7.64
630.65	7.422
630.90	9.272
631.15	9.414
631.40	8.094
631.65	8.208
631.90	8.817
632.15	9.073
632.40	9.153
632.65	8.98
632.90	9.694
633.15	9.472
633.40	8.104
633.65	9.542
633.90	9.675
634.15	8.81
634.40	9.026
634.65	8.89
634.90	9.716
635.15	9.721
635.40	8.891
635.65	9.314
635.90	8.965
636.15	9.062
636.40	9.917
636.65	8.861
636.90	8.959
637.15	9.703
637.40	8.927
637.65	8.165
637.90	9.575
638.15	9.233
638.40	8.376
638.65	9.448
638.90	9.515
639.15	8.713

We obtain -0.02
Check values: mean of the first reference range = 8.81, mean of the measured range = 9.01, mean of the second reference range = 9.11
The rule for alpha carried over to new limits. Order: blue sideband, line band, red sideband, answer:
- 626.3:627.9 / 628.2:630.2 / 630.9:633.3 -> -0.21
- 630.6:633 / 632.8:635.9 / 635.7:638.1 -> -0.08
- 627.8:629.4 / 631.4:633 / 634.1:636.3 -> 0.05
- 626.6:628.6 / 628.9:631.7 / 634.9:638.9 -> -0.12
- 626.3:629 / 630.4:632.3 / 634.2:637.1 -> 0.10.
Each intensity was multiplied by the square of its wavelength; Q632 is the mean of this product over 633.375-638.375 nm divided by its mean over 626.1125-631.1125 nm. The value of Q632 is 1.03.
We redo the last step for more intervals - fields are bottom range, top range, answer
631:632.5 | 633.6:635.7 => 1.06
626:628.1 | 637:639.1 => 1.08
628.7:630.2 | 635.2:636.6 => 0.95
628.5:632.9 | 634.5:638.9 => 1.02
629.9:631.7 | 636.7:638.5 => 1.04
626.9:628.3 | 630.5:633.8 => 1.04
